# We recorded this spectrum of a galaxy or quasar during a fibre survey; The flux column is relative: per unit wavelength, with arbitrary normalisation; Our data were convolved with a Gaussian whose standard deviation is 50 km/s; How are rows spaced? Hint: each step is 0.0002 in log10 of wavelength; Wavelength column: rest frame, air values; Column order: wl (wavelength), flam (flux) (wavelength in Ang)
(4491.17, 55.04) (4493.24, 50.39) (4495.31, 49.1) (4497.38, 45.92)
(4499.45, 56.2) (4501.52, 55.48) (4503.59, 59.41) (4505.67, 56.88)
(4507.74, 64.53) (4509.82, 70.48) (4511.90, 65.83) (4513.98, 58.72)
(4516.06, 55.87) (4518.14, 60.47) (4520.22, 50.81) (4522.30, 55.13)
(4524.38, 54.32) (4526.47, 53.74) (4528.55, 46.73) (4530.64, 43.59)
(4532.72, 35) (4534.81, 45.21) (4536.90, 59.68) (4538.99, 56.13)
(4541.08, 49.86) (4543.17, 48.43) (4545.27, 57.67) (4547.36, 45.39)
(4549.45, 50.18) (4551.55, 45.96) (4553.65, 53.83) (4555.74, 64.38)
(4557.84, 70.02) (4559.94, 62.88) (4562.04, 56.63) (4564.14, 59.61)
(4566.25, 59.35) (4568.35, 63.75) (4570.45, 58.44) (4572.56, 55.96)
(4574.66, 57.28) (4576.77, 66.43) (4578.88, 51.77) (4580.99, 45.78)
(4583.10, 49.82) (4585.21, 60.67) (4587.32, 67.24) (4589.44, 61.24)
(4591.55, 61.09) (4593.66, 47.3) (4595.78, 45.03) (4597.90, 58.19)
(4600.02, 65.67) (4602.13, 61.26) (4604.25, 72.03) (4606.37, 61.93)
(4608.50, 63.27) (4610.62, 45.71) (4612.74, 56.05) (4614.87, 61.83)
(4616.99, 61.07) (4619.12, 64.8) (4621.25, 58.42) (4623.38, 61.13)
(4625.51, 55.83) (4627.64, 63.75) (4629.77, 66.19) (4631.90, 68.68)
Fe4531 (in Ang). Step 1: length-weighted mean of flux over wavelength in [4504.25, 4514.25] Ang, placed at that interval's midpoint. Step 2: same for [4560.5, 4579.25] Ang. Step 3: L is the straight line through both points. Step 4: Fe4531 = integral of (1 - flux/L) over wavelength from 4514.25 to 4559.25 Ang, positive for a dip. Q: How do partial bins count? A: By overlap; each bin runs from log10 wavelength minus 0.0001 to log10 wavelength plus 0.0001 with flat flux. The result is 6.4 Ang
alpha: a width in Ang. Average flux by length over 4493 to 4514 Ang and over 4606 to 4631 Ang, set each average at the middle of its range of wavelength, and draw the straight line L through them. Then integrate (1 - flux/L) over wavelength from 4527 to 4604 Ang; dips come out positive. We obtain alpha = 4.70 Ang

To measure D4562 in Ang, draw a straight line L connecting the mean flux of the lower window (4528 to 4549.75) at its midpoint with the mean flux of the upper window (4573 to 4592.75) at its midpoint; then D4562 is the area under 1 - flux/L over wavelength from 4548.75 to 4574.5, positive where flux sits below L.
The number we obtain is -2.4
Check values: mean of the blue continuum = 48.9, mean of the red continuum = 57.8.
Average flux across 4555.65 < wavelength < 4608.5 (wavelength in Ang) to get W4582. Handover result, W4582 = 59.3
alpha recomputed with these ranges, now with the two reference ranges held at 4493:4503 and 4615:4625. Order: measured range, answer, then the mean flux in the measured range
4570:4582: 0.4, 55.8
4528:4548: 2.2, 48.9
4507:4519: -2.2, 62.6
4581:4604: 0.5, 57.7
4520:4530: 0.4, 51.9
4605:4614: 0.4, 57.3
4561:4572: -0.5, 59.4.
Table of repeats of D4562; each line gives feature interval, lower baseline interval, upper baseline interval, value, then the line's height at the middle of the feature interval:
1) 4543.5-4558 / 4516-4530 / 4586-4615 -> 0.36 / 55.4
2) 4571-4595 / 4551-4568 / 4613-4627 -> 1.30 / 59.9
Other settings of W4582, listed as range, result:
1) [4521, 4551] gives 50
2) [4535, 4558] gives 53.7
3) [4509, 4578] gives 55.6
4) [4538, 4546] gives 52.8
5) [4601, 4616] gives 60.4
